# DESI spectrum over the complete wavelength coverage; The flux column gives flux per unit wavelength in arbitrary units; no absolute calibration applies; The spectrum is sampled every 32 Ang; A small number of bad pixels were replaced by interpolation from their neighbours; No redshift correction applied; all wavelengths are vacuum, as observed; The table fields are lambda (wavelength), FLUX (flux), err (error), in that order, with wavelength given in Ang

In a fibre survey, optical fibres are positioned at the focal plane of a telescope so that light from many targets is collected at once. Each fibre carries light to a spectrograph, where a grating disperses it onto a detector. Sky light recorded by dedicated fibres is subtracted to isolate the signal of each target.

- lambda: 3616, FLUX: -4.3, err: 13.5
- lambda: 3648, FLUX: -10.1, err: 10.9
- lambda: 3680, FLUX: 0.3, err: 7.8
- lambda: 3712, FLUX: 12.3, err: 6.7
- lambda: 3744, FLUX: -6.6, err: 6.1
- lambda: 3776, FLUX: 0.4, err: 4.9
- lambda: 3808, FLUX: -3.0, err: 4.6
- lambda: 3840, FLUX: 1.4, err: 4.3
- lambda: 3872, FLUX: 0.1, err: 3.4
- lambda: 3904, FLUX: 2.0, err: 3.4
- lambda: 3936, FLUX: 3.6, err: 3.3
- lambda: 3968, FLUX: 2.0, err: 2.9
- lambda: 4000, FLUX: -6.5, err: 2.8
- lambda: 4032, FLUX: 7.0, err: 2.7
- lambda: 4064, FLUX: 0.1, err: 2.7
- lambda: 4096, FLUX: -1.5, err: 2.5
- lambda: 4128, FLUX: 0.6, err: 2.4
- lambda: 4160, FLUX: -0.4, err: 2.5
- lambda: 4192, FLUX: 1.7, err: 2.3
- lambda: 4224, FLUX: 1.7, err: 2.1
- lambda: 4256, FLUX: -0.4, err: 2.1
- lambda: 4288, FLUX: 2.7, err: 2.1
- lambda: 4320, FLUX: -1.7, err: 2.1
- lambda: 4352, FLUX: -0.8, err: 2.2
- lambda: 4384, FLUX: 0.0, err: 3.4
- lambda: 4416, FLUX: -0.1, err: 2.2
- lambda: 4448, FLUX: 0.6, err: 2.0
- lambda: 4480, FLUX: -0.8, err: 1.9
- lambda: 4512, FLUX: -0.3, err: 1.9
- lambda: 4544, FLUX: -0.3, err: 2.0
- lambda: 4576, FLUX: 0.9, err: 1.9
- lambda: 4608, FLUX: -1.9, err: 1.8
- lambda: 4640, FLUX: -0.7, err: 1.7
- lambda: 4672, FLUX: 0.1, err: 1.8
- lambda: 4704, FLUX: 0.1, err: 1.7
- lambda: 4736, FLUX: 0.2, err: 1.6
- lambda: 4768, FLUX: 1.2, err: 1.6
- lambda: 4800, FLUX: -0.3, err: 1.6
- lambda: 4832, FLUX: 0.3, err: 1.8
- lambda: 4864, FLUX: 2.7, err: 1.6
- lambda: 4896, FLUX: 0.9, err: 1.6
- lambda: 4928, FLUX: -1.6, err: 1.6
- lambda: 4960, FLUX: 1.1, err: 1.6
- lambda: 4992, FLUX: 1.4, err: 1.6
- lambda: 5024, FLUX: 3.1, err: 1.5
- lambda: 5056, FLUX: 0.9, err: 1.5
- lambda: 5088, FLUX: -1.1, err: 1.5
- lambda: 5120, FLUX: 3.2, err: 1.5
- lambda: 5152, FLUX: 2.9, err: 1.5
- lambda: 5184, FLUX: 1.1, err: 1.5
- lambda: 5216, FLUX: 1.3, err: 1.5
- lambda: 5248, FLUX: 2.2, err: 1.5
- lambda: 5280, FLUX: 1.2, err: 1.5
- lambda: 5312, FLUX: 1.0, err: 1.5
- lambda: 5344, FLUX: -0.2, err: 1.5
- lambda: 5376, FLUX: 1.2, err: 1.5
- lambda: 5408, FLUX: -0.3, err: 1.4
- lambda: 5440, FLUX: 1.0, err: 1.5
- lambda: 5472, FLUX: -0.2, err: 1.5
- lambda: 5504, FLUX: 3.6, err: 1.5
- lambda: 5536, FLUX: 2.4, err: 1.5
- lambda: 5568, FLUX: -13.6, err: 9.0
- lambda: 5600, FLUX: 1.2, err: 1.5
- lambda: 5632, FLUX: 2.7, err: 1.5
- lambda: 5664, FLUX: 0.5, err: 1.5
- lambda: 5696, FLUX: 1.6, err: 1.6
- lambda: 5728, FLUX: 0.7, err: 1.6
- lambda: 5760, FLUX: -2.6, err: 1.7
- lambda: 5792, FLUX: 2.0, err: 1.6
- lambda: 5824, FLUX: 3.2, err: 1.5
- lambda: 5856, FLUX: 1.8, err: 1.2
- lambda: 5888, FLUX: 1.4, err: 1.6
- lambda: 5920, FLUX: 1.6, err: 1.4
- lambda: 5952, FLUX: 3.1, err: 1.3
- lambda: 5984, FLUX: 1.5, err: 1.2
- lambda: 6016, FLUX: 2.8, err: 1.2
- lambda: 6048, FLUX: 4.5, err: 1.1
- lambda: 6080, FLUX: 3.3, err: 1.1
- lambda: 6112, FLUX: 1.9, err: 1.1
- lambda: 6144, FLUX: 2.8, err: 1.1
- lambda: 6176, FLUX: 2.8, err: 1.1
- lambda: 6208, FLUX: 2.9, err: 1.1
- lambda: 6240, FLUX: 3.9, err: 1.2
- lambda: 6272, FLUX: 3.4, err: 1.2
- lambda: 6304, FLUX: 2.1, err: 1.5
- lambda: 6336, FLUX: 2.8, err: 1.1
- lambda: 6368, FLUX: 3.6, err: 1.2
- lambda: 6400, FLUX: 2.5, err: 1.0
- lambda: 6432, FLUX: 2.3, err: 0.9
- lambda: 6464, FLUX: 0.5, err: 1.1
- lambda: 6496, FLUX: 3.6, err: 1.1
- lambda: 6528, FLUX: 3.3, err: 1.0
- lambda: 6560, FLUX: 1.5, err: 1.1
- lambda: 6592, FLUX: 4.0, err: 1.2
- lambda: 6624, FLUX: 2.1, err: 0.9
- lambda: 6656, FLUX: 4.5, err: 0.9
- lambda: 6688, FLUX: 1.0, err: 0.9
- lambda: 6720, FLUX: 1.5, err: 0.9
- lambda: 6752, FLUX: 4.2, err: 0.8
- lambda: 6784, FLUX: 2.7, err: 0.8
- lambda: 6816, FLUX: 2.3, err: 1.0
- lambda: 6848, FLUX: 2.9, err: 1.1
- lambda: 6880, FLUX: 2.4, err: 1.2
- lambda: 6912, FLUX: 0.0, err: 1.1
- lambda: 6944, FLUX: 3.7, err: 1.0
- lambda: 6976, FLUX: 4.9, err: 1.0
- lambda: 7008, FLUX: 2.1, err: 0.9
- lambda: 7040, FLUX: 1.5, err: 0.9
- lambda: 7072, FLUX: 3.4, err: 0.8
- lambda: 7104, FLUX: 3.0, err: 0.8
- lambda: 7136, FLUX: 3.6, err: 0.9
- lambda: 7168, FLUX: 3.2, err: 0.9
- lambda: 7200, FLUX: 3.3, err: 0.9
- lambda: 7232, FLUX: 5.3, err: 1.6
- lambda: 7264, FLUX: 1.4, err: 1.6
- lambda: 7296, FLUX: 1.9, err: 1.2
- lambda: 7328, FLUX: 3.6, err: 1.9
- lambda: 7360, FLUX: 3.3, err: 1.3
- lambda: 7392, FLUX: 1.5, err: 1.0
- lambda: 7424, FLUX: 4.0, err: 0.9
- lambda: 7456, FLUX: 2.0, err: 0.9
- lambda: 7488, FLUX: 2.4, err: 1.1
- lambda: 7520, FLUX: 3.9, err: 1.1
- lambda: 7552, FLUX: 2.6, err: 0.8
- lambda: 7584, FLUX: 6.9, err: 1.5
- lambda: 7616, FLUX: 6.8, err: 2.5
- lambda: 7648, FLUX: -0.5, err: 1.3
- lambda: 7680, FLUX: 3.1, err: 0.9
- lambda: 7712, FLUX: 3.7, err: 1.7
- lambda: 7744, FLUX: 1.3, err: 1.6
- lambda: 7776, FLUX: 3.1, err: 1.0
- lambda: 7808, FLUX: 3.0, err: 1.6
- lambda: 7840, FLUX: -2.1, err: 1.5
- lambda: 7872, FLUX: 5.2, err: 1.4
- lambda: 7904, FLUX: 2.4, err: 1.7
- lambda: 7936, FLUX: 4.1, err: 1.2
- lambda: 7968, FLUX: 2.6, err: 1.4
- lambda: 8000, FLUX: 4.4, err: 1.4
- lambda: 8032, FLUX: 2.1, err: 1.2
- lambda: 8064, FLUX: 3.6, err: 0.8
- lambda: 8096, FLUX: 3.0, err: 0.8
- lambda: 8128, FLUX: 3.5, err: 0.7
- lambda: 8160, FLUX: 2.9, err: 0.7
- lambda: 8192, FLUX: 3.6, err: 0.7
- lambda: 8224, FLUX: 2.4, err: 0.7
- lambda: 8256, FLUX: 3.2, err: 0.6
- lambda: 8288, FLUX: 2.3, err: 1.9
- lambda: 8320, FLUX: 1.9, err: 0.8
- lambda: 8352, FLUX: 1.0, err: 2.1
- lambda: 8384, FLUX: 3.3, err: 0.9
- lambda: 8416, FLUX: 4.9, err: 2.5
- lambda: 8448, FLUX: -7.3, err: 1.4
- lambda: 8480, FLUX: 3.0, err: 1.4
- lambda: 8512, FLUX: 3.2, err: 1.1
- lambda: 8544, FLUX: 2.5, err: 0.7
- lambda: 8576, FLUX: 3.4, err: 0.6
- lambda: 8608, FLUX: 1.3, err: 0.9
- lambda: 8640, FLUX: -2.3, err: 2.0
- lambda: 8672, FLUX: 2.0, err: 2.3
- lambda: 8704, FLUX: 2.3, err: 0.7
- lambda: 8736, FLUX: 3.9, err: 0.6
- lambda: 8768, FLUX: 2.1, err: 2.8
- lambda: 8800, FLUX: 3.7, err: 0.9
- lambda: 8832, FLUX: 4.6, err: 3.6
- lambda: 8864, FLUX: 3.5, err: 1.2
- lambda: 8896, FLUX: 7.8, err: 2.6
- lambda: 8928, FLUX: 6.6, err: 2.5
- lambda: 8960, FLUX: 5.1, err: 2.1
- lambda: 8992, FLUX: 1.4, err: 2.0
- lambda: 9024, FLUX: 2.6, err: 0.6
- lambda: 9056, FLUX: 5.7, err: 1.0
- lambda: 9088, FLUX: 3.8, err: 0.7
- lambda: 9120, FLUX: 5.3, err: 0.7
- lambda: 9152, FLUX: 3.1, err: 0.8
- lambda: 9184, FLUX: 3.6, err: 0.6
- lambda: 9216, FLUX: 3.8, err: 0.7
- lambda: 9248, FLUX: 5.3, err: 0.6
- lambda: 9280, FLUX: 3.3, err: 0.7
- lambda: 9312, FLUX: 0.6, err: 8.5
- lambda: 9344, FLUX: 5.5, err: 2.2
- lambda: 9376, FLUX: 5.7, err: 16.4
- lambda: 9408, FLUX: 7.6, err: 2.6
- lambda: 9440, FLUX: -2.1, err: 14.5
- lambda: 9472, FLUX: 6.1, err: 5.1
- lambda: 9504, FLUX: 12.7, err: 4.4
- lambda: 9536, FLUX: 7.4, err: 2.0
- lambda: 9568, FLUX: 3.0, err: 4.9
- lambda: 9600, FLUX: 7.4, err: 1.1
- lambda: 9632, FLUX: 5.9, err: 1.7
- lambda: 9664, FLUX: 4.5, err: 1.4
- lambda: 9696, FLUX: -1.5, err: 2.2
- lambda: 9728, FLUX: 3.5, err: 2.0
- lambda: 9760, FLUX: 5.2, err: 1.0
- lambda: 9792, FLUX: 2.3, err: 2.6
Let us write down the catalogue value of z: 1.39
